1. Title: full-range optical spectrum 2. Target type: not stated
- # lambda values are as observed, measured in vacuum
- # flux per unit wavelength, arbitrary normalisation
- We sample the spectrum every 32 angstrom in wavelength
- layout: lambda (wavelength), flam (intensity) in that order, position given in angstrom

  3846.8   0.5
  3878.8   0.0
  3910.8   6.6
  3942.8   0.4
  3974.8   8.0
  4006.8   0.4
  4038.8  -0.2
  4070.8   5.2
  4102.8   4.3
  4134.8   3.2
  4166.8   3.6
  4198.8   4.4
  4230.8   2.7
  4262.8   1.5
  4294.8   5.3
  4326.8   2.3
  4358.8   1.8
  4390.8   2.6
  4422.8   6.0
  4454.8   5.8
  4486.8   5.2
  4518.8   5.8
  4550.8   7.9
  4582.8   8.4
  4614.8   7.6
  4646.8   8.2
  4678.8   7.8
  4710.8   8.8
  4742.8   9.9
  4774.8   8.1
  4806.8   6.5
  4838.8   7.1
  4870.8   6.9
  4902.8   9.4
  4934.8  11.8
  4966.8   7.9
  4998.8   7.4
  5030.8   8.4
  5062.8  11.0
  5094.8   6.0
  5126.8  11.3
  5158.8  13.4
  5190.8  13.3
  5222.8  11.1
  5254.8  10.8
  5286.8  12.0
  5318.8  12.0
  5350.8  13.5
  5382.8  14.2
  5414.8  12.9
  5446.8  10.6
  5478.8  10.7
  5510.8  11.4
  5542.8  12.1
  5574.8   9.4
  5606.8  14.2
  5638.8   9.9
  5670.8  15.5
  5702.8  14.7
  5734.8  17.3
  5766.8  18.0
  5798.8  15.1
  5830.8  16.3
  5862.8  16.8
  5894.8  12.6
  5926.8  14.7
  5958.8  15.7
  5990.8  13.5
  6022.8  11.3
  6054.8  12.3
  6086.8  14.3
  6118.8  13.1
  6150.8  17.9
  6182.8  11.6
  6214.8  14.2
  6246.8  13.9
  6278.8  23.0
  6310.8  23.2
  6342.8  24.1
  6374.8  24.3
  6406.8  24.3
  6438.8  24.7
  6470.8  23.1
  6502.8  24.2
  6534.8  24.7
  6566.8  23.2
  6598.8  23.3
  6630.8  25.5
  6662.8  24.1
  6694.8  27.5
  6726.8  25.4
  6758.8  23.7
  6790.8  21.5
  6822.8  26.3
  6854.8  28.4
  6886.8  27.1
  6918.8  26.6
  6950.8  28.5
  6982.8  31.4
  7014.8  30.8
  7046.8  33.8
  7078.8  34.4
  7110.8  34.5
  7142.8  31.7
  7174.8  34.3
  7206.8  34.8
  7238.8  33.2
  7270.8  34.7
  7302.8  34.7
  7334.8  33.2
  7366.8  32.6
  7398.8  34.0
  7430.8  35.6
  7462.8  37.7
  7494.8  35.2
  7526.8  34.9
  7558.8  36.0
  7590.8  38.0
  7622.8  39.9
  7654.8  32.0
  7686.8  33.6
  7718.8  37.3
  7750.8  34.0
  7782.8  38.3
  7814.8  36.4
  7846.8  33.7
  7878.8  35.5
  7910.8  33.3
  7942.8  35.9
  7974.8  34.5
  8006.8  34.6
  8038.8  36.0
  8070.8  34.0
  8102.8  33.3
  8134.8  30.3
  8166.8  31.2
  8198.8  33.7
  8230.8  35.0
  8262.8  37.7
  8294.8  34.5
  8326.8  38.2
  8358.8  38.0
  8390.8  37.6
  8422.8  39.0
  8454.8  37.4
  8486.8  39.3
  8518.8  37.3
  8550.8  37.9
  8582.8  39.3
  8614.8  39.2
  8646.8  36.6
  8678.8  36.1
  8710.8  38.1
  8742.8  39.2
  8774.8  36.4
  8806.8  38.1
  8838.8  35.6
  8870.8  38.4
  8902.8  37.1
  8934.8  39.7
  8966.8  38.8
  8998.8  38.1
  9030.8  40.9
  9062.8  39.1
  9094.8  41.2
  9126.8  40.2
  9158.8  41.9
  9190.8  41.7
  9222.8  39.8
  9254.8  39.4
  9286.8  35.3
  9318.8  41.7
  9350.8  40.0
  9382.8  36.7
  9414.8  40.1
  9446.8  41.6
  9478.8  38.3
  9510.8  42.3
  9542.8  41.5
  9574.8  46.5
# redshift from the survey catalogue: 0.57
